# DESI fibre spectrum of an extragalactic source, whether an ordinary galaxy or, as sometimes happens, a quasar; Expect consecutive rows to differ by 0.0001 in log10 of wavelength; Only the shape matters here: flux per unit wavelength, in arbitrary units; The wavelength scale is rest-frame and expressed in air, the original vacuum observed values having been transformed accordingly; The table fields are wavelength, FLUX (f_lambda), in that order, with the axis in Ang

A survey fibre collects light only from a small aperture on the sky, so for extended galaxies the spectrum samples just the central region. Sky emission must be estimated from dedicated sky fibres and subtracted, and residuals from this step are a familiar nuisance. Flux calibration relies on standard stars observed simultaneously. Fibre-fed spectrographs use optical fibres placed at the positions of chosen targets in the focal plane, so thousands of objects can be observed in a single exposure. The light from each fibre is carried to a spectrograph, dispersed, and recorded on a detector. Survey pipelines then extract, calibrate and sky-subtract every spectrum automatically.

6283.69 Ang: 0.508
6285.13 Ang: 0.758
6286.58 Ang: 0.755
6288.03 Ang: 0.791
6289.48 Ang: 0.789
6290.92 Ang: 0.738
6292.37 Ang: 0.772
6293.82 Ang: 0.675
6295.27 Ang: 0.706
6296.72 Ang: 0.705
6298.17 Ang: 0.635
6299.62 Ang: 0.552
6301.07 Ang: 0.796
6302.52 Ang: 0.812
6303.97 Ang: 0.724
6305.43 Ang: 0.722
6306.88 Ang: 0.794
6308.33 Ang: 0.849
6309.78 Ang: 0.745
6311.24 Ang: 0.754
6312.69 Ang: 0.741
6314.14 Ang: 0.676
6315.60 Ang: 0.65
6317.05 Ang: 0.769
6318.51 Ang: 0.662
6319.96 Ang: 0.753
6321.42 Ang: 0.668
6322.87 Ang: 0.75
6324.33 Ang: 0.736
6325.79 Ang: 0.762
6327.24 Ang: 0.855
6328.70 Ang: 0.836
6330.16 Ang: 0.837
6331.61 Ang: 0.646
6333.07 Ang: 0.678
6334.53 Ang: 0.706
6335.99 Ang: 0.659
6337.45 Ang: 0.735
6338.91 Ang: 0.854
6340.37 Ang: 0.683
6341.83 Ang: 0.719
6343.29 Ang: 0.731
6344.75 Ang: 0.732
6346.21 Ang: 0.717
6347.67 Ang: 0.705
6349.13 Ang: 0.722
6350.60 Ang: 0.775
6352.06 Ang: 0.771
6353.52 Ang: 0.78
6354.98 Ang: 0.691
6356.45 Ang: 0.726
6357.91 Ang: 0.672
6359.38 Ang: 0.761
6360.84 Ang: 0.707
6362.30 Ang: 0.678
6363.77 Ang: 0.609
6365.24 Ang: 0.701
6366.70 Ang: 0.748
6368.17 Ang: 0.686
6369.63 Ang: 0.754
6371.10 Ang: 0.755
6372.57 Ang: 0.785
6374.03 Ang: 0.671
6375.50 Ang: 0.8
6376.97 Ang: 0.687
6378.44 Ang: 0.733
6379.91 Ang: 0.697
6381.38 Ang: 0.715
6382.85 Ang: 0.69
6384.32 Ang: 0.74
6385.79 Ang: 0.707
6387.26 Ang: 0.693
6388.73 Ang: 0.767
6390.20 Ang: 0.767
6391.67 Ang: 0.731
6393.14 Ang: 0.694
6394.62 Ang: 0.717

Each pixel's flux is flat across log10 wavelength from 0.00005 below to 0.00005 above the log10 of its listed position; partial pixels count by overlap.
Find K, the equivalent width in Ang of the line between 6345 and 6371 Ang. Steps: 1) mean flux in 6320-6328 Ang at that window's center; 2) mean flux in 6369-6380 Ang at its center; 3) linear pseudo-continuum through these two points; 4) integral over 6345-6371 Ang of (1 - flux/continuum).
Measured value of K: 0.8 Ang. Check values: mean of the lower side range 0.754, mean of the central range 0.719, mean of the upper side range 0.737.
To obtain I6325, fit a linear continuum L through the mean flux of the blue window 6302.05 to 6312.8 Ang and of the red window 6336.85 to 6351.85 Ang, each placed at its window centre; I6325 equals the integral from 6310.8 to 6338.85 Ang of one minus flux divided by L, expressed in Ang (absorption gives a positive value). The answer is 0.8 Ang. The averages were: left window 0.768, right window 0.738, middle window 0.733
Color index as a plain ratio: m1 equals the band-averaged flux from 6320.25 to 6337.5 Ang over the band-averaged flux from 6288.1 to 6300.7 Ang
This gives 1.0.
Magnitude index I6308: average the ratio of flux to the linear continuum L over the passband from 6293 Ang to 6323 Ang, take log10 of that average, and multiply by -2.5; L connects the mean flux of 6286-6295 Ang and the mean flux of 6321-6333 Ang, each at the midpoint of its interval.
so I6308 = 0.05 mag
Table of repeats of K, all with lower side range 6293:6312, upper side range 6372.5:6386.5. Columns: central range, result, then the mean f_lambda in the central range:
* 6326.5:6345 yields -0.5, 0.744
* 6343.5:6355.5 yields -0.2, 0.738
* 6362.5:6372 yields 0.2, 0.708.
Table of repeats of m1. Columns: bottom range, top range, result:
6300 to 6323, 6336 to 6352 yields 1.00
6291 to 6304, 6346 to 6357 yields 1.04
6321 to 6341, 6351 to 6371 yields 0.96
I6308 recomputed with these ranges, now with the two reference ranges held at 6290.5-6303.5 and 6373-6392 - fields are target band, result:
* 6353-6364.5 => 0.028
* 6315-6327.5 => -0.025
